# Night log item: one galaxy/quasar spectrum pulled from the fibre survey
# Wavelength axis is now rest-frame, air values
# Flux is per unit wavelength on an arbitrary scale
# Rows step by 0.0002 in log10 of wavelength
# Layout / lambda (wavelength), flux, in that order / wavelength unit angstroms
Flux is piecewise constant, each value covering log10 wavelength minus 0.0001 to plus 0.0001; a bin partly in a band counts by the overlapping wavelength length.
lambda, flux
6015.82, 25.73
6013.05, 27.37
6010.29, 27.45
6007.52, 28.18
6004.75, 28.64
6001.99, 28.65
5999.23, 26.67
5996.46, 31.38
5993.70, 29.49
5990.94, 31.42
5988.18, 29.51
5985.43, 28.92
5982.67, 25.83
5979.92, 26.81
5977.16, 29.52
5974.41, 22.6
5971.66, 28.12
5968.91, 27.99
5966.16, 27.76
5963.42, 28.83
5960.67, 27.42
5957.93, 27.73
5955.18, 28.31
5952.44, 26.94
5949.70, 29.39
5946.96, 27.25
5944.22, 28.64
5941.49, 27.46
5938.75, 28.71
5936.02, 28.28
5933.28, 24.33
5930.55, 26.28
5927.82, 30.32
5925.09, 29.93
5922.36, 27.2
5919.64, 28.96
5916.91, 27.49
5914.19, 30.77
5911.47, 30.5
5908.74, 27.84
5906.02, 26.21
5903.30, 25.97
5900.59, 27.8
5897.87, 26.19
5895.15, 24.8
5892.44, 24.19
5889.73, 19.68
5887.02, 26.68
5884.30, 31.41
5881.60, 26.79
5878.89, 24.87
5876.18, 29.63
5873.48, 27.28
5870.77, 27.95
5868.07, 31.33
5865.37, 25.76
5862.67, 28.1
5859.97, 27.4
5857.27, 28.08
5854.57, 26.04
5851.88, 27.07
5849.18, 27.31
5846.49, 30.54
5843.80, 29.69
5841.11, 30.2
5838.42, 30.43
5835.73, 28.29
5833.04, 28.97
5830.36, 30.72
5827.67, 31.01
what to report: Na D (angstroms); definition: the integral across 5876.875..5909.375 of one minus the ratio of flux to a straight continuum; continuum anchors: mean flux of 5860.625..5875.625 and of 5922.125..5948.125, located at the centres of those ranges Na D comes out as 2.29 angstroms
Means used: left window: 28.1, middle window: 26.1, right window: 27.9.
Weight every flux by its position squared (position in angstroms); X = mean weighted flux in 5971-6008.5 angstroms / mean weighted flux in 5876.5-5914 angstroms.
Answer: 1.10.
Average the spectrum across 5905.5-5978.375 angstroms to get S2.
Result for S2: 28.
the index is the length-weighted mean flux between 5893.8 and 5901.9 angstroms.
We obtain 26.2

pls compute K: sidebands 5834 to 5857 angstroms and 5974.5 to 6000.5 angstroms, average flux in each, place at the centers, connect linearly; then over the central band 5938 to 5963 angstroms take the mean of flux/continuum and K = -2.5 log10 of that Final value 0.02 mag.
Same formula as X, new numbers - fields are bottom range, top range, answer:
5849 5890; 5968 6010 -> 1.07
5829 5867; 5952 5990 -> 1.01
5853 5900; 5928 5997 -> 1.07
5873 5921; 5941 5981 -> 1.04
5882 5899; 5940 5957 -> 1.12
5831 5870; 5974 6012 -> 1.04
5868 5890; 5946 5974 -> 1.04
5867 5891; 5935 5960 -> 1.05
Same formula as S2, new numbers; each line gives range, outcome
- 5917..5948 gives 27.9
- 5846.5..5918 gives 27.3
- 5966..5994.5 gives 28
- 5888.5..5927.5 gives 27.1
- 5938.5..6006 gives 28.2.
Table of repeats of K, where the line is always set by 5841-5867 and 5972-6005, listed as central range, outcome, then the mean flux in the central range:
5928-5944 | 0.03 mag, 27.4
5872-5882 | 0.03 mag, 27.2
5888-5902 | 0.14 mag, 24.6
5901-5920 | 0.00 mag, 28.2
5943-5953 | 0.00 mag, 28.1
